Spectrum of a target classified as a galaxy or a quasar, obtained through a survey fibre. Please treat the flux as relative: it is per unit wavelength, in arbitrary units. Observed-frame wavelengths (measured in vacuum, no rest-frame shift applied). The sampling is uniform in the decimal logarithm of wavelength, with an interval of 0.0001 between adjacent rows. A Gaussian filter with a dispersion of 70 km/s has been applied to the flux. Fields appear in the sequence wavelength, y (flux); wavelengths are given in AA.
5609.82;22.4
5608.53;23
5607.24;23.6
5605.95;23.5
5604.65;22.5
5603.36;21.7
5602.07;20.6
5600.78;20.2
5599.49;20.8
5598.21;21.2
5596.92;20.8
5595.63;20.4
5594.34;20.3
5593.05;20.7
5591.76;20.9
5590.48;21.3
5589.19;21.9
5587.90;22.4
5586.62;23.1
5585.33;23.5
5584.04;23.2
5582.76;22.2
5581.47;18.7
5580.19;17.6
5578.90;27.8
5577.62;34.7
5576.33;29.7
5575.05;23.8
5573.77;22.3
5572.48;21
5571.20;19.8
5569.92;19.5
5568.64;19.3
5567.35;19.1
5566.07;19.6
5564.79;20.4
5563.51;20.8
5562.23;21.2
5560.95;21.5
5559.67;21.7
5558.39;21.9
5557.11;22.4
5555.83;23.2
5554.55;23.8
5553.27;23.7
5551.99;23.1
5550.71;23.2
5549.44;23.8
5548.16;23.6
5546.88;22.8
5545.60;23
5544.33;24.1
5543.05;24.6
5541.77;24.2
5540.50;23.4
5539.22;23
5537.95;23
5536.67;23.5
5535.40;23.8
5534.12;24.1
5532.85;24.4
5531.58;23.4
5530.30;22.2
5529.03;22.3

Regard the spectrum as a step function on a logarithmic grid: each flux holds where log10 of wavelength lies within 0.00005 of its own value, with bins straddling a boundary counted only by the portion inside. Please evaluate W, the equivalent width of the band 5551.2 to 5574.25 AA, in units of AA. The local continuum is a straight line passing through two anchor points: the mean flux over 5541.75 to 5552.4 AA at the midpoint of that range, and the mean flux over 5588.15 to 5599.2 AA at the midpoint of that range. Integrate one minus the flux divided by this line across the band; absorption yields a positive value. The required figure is 1.4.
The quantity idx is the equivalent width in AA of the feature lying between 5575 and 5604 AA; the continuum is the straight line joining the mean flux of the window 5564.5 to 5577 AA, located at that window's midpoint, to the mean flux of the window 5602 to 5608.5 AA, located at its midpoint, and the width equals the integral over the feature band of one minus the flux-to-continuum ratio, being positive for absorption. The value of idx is -0.54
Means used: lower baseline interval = 21.5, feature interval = 22.5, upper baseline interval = 22.6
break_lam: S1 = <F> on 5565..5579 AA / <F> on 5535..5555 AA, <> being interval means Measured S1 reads 0.98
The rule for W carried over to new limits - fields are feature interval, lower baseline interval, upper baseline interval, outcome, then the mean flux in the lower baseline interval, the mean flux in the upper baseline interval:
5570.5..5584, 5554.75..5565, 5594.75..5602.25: -1.54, 21.8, 20.7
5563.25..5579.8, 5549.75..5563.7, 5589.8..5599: -0.82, 22.5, 20.8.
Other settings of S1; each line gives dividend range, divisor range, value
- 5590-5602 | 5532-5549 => 0.88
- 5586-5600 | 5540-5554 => 0.90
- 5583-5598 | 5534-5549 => 0.92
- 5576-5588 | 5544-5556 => 1.03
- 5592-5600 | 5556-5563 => 0.95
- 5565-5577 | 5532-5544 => 0.91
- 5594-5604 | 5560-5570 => 1.03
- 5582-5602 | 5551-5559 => 0.93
